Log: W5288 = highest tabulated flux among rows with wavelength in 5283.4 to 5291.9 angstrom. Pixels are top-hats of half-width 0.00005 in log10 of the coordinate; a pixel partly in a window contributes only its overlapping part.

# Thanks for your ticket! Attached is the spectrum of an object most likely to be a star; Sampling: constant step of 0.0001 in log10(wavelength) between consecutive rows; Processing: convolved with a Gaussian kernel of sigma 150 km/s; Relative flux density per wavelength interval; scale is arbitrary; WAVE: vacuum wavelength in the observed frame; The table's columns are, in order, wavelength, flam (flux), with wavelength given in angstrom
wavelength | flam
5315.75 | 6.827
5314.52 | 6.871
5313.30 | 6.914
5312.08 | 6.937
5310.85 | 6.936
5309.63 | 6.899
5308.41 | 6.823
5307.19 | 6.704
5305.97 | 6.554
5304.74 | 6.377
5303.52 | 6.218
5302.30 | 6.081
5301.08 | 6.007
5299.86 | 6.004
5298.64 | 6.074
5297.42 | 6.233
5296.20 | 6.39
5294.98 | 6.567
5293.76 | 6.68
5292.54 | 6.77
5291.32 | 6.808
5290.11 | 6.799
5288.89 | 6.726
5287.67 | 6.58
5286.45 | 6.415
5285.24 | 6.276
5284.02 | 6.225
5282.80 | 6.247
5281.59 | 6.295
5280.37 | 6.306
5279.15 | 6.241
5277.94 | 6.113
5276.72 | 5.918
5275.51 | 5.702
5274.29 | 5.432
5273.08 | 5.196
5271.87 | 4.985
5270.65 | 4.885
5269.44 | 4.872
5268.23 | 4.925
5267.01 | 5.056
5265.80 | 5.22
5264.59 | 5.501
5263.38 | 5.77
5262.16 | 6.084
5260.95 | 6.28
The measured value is 6.808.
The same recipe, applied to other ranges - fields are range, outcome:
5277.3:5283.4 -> 6.306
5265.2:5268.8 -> 5.22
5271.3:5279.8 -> 6.241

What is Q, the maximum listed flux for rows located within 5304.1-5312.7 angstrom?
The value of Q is 6.937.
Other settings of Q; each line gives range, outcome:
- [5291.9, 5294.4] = 6.77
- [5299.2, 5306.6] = 6.554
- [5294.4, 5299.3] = 6.567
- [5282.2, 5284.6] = 6.247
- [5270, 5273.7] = 5.196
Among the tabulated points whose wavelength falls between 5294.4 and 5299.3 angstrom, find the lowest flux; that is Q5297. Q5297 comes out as 6.074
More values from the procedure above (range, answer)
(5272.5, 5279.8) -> 5.196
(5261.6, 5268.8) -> 4.925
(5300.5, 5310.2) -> 6.007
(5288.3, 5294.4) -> 6.68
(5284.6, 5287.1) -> 6.276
